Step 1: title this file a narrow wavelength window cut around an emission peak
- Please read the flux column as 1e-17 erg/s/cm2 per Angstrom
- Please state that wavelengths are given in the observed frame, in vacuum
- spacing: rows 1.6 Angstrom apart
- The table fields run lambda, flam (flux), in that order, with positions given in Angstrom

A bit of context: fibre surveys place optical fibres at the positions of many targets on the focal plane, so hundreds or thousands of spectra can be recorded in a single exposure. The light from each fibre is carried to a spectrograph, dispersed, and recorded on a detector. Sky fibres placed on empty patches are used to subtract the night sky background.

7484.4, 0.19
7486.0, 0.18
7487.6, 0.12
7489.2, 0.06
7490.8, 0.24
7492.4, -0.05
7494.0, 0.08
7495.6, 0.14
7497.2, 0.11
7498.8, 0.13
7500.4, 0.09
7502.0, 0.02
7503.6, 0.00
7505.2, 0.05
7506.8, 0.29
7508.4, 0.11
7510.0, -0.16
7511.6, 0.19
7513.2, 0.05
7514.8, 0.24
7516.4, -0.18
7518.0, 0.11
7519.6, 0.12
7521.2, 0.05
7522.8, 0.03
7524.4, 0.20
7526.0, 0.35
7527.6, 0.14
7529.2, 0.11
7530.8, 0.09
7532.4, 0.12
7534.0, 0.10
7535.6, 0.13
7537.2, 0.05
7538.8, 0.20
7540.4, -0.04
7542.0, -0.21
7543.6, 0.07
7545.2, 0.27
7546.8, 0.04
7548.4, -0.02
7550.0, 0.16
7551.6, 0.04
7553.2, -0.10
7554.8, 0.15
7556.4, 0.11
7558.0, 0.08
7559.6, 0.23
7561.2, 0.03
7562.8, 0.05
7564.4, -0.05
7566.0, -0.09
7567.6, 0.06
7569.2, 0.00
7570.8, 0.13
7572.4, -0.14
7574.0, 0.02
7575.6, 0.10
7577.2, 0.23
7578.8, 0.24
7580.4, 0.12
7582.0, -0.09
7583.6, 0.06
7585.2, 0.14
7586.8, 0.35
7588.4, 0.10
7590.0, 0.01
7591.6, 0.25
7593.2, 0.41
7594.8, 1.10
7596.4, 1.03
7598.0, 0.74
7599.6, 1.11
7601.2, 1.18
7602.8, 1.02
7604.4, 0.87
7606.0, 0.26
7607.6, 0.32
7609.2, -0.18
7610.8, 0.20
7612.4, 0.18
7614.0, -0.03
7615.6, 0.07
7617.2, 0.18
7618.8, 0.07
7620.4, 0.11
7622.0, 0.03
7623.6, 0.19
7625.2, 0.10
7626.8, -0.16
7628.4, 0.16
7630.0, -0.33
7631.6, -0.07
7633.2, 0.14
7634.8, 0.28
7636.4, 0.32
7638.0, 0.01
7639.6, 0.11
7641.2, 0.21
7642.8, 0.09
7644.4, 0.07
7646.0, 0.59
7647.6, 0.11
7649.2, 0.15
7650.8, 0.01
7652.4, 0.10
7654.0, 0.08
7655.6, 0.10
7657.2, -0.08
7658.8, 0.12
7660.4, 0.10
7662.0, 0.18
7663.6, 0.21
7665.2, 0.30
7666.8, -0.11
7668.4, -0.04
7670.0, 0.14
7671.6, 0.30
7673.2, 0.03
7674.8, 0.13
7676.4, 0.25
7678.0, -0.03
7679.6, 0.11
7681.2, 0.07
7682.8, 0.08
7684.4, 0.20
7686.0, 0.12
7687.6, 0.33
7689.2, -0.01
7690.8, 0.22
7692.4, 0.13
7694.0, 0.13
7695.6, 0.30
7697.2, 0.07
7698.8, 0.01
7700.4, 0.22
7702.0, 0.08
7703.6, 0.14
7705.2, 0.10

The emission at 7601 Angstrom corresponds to [O II]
